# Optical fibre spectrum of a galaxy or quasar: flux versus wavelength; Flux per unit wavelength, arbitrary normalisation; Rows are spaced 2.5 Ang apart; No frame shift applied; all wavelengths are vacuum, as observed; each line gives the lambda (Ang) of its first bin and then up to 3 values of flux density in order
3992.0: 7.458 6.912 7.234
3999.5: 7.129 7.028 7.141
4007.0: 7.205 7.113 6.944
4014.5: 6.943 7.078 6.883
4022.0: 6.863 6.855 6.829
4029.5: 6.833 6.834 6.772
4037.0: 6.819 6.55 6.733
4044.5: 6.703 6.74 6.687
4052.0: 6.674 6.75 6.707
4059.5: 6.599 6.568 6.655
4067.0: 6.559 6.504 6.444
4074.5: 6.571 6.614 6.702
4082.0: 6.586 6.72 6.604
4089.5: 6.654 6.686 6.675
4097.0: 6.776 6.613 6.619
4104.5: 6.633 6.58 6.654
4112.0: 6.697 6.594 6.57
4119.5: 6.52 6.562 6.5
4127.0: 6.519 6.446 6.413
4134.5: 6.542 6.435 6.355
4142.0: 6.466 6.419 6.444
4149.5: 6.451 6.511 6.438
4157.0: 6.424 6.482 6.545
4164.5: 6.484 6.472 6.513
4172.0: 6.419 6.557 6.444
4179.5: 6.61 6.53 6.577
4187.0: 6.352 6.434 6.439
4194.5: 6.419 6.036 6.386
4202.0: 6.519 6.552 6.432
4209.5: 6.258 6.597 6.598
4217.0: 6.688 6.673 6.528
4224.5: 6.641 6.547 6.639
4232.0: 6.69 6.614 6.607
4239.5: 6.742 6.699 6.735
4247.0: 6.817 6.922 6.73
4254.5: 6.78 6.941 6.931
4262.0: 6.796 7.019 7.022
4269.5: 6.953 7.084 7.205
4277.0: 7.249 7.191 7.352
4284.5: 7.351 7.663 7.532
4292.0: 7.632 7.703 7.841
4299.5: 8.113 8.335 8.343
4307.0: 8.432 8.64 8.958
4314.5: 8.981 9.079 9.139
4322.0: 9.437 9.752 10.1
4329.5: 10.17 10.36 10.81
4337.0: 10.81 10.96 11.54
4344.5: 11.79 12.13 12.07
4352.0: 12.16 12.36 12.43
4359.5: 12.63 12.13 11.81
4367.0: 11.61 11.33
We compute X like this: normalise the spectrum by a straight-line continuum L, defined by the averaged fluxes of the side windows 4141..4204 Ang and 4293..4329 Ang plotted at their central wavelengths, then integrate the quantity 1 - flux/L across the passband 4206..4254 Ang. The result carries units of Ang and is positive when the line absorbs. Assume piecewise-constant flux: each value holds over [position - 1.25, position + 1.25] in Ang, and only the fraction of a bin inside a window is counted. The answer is 5.0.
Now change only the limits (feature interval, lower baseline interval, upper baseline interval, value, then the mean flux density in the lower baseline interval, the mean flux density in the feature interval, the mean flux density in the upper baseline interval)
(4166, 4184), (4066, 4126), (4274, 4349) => 2.4 Ang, 6.61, 6.51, 9.07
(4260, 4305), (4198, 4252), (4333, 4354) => 7.8 Ang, 6.61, 7.44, 11.5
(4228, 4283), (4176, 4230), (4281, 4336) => 5.1 Ang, 6.49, 6.89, 8.73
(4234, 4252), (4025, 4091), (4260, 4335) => 2.6 Ang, 6.67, 6.74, 8.24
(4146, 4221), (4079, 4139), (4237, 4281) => 3.1 Ang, 6.59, 6.48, 6.92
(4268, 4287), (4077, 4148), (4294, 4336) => 3.1 Ang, 6.57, 7.23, 9.1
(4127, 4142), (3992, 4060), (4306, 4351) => 3.0 Ang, 6.89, 6.45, 10.2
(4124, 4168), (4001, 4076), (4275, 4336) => 6.1 Ang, 6.78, 6.46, 8.58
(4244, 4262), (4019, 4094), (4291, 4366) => 4.6 Ang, 6.69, 6.84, 10.2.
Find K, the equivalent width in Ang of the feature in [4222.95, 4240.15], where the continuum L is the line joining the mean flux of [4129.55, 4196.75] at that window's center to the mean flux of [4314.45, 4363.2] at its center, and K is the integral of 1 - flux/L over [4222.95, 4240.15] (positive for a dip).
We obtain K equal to 3.32 Ang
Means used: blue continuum 6.46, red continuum 11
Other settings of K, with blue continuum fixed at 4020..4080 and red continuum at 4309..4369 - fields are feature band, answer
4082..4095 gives 1.1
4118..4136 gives 3.0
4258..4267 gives 2.6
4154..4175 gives 4.7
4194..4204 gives 2.8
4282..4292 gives 2.6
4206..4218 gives 3.3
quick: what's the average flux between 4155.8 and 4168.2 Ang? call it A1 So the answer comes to 6.48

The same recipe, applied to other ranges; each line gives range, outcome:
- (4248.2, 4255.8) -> 6.81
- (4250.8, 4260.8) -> 6.85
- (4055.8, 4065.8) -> 6.63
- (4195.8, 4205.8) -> 6.38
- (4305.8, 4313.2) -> 8.68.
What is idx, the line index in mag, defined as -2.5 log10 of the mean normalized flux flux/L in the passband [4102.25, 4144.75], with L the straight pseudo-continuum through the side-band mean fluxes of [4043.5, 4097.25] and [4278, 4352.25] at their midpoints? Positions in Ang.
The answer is 0.11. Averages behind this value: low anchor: 6.64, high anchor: 9.3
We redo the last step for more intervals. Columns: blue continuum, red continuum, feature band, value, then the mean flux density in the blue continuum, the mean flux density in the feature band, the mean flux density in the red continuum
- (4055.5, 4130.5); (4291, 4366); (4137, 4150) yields 0.15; 6.61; 6.43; 10.2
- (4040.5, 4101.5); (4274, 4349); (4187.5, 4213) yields 0.23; 6.65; 6.4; 9.07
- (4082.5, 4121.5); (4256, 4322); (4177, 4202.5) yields 0.12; 6.64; 6.43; 7.78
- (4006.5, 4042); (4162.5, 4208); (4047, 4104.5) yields 0.02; 6.88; 6.64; 6.46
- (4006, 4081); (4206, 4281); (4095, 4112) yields 0.02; 6.76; 6.65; 6.78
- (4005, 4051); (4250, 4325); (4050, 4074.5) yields 0.06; 6.86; 6.61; 7.78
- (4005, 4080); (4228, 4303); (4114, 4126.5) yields 0.06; 6.76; 6.54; 7.12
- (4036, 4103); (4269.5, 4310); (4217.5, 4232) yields 0.12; 6.65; 6.62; 7.69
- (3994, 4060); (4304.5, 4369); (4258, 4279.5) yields 0.37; 6.88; 7.04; 10.7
